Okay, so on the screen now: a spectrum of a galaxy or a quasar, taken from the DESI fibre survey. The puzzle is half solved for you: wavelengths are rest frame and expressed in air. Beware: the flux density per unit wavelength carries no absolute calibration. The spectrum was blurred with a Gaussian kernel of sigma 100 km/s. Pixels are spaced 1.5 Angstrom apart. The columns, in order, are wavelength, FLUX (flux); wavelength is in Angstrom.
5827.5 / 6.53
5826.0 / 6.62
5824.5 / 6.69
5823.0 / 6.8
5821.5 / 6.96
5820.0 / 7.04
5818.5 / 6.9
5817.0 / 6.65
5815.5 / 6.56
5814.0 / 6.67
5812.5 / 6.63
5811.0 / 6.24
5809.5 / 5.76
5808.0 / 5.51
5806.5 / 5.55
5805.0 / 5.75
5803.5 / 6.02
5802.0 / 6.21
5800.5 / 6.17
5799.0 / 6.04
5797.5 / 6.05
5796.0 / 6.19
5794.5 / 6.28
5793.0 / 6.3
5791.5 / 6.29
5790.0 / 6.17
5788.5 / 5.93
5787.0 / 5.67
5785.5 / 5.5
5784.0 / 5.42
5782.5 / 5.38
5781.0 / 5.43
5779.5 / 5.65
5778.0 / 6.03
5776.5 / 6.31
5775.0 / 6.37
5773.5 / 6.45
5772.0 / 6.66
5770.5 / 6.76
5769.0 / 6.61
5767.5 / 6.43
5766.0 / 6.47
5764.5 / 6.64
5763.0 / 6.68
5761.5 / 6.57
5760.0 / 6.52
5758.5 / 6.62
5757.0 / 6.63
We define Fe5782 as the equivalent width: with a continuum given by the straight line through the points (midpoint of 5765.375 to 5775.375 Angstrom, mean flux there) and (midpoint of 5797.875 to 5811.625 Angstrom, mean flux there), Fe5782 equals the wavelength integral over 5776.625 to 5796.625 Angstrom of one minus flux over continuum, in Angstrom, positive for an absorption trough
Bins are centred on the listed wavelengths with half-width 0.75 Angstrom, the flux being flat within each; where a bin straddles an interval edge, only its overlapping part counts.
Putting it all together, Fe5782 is 1.2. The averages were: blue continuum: 6.54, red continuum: 5.92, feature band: 5.88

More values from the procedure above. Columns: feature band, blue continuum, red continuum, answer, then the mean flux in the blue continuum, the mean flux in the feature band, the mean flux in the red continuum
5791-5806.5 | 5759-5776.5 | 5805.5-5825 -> 0.92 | 6.55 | 6.1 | 6.45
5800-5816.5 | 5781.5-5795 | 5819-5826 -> 0.86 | 5.87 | 6.1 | 6.85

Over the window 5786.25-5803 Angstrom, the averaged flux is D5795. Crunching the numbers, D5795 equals 6.12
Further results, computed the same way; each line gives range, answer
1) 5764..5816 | 6.11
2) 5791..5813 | 6.06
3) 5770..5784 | 6.07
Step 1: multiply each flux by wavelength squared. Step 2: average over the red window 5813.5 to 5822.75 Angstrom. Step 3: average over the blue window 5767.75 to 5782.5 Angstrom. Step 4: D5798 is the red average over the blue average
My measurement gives 1.11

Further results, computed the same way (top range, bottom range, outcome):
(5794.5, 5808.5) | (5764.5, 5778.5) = 0.93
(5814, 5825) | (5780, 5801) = 1.16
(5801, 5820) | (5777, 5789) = 1.12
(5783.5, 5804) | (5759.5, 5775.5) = 0.93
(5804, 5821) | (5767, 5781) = 1.01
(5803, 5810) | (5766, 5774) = 0.88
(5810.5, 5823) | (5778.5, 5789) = 1.22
